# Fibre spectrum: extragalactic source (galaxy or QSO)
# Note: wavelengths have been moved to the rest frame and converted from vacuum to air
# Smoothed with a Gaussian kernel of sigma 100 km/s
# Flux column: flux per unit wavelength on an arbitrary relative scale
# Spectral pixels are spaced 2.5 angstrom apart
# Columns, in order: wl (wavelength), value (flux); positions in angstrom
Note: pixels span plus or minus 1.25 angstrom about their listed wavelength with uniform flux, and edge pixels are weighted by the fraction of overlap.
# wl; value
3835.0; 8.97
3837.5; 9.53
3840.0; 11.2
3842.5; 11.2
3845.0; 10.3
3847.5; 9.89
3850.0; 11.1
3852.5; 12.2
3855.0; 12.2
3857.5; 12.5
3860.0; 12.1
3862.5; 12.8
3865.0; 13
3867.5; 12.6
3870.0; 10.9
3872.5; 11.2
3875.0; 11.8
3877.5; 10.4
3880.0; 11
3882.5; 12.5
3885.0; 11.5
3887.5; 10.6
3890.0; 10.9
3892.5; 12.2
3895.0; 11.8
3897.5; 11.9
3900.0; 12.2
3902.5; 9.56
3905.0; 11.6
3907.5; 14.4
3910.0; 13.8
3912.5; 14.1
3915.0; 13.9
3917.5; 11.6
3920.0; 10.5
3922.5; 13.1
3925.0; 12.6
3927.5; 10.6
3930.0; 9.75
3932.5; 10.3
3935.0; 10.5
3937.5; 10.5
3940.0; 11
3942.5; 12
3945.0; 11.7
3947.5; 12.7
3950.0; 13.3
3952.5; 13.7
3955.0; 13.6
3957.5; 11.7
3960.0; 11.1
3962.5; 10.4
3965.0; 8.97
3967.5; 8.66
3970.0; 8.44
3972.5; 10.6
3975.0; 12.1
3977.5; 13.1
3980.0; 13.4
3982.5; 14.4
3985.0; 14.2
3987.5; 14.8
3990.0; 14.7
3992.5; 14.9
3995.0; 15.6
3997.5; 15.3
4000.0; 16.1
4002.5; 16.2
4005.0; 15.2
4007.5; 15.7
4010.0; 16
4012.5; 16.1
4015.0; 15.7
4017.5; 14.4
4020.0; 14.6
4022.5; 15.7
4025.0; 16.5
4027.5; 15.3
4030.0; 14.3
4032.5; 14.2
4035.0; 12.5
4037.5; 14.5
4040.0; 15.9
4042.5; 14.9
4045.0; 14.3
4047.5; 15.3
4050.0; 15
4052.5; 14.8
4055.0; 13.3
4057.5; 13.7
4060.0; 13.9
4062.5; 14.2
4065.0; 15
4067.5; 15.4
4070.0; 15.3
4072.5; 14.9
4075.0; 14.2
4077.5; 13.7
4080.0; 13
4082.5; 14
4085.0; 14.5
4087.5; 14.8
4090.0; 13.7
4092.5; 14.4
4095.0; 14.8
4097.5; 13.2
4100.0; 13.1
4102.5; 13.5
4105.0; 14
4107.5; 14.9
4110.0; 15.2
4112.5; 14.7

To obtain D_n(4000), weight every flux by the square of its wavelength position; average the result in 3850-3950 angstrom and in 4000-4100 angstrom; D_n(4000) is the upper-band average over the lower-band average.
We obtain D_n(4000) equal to 1.3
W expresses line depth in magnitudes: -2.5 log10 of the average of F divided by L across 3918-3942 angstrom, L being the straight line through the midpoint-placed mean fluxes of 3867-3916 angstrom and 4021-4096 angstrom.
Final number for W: 0.14 mag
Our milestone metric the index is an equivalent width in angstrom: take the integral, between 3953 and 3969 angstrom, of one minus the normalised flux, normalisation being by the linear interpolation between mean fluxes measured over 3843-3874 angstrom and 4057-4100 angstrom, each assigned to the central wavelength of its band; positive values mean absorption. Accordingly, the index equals 2.5 angstrom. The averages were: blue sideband 11.7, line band 10.8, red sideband 14.3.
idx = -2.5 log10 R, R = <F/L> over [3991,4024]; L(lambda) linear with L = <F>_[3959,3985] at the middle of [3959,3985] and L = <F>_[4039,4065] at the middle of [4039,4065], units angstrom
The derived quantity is -0.216 mag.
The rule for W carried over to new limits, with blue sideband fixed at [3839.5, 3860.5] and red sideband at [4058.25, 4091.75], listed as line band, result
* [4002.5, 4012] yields -0.171 mag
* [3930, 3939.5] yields 0.201 mag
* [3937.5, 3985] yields 0.097 mag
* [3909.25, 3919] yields -0.087 mag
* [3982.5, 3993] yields -0.110 mag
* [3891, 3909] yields 0.008 mag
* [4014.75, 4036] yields -0.084 mag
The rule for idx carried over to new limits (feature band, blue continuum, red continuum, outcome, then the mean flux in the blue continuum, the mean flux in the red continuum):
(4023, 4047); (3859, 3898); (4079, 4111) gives -0.10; 11.7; 14.1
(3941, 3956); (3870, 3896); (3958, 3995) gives -0.07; 11.4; 12.2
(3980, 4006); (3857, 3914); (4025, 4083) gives -0.11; 12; 14.5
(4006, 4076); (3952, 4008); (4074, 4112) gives -0.09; 13.1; 14.1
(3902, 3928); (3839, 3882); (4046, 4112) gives -0.02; 11.6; 14.3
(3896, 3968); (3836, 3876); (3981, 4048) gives 0.13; 11.5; 15.1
